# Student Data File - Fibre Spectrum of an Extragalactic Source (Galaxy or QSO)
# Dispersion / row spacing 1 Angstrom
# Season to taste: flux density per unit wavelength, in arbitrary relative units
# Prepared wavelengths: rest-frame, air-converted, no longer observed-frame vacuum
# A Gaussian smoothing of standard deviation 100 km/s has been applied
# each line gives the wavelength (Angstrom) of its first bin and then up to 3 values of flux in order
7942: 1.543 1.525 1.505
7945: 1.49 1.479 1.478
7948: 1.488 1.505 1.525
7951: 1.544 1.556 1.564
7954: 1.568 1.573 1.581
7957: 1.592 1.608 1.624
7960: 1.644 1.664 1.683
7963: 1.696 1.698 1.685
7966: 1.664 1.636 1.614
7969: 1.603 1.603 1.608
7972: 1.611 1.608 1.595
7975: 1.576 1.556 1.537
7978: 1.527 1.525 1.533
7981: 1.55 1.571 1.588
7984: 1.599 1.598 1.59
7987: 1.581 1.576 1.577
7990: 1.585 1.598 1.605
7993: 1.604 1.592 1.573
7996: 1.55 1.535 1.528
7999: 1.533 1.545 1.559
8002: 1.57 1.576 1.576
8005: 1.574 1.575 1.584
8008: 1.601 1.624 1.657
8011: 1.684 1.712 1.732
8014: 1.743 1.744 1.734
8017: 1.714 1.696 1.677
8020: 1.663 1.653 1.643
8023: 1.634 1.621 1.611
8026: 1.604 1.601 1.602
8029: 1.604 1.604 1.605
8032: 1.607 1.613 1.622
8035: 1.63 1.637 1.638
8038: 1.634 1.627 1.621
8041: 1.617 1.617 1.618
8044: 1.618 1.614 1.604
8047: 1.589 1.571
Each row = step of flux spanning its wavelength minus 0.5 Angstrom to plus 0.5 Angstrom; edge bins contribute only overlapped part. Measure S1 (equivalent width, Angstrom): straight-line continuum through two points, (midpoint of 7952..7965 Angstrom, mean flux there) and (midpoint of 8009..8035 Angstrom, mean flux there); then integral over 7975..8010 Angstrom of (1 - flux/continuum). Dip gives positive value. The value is 1.46 Angstrom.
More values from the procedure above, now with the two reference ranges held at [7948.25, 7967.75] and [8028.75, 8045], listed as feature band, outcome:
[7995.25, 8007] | 0.4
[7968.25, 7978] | 0.2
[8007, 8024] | -0.6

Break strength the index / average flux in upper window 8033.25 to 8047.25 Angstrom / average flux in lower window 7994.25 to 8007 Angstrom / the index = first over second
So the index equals 1.04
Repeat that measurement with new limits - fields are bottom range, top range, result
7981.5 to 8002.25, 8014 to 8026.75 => 1.06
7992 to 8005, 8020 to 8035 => 1.03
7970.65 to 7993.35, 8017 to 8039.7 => 1.03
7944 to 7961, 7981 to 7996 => 1.02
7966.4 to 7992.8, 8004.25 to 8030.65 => 1.04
